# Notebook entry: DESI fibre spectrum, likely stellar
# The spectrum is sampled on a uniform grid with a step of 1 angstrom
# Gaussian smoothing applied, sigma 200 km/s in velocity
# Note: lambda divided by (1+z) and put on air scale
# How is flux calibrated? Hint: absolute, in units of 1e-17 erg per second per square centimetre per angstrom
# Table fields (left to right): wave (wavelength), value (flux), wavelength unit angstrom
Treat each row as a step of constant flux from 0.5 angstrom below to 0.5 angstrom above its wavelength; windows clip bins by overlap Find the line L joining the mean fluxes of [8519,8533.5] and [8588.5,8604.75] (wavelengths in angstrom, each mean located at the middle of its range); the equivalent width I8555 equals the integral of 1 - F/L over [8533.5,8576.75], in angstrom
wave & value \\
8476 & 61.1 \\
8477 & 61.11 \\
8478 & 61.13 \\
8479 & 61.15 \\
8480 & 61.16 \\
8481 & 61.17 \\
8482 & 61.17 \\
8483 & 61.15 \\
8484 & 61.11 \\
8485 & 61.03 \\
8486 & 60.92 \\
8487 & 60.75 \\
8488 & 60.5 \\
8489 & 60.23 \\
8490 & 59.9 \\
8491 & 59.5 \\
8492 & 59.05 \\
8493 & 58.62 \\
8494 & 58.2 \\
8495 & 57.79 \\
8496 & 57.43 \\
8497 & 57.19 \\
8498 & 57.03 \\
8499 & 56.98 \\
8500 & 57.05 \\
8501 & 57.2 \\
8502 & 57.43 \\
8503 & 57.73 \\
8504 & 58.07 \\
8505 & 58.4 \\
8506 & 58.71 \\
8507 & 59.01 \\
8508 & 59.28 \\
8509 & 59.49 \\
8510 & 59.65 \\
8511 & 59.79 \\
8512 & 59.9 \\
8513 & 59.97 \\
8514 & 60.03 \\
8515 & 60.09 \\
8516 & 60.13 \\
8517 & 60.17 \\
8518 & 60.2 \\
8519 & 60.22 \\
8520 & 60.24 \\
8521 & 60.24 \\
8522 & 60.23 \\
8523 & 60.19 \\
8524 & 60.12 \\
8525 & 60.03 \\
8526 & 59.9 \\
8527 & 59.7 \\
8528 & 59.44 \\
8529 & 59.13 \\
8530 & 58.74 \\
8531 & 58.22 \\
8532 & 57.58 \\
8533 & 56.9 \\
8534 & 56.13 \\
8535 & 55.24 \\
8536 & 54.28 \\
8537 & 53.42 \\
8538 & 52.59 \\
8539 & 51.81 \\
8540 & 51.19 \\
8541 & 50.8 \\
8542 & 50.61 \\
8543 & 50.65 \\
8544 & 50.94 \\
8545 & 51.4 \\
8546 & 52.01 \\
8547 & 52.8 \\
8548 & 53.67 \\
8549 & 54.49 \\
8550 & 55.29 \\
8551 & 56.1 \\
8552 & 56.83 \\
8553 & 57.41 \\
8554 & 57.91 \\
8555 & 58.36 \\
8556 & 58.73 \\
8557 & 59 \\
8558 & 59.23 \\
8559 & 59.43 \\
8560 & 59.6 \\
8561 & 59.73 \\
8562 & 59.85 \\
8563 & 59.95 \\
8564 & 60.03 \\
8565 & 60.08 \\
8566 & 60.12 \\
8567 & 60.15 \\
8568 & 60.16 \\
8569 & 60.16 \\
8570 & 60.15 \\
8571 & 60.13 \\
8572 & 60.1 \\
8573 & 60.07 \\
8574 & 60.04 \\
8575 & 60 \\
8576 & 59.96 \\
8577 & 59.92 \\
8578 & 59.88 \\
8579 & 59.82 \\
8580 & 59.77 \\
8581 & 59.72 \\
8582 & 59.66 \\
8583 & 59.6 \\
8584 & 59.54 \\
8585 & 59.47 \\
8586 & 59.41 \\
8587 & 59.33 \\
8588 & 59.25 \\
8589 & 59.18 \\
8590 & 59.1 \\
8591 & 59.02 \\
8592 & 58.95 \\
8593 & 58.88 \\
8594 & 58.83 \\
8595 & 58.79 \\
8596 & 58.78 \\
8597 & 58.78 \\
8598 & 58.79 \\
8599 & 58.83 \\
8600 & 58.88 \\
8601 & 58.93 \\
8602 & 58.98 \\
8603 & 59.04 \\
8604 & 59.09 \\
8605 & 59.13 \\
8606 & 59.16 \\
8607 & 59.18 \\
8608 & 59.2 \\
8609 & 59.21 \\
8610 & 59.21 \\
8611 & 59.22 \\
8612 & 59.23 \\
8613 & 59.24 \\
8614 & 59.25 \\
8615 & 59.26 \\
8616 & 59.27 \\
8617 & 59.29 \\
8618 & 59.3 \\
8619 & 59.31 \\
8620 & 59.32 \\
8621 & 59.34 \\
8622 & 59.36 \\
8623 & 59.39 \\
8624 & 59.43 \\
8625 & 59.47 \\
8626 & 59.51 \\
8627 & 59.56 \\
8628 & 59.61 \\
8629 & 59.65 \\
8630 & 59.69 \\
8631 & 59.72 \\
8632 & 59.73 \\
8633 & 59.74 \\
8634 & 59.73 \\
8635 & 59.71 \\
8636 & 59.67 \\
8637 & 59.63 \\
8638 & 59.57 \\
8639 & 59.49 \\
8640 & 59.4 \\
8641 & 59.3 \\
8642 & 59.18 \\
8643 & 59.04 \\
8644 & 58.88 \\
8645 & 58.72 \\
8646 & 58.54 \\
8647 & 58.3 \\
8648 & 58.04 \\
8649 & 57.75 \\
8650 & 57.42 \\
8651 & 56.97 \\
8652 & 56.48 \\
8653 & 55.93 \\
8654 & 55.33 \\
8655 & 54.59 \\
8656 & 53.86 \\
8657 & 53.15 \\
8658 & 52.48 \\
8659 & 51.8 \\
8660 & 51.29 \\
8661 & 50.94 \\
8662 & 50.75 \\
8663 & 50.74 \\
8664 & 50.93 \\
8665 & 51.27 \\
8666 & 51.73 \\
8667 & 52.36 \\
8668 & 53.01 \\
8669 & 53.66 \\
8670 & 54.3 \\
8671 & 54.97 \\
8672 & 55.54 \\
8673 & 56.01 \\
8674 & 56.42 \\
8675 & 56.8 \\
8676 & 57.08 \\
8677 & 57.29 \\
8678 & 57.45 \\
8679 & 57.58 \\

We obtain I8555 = 1.8 angstrom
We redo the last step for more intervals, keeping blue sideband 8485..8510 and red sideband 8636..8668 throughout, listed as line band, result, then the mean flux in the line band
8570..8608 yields -1.7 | 59.4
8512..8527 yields -0.5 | 60.1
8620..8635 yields -0.9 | 59.6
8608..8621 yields -0.7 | 59.3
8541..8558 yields 0.8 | 54.8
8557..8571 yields -0.6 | 59.9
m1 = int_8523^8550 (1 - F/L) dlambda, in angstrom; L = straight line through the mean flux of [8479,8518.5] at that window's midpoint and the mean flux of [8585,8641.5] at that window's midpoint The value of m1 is 1.9 angstrom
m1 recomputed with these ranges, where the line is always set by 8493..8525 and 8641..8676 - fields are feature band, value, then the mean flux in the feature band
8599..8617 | -0.9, 59.1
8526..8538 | 0.3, 57.1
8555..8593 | -1.6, 59.7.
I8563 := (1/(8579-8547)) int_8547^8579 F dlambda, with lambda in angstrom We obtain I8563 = 58.8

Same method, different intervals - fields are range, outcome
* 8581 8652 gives 59.1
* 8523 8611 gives 58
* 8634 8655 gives 58.3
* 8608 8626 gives 59.3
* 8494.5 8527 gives 59.1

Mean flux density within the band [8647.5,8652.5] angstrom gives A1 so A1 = 57.3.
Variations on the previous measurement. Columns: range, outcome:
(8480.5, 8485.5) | 61.1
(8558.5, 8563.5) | 59.7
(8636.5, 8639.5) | 59.6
